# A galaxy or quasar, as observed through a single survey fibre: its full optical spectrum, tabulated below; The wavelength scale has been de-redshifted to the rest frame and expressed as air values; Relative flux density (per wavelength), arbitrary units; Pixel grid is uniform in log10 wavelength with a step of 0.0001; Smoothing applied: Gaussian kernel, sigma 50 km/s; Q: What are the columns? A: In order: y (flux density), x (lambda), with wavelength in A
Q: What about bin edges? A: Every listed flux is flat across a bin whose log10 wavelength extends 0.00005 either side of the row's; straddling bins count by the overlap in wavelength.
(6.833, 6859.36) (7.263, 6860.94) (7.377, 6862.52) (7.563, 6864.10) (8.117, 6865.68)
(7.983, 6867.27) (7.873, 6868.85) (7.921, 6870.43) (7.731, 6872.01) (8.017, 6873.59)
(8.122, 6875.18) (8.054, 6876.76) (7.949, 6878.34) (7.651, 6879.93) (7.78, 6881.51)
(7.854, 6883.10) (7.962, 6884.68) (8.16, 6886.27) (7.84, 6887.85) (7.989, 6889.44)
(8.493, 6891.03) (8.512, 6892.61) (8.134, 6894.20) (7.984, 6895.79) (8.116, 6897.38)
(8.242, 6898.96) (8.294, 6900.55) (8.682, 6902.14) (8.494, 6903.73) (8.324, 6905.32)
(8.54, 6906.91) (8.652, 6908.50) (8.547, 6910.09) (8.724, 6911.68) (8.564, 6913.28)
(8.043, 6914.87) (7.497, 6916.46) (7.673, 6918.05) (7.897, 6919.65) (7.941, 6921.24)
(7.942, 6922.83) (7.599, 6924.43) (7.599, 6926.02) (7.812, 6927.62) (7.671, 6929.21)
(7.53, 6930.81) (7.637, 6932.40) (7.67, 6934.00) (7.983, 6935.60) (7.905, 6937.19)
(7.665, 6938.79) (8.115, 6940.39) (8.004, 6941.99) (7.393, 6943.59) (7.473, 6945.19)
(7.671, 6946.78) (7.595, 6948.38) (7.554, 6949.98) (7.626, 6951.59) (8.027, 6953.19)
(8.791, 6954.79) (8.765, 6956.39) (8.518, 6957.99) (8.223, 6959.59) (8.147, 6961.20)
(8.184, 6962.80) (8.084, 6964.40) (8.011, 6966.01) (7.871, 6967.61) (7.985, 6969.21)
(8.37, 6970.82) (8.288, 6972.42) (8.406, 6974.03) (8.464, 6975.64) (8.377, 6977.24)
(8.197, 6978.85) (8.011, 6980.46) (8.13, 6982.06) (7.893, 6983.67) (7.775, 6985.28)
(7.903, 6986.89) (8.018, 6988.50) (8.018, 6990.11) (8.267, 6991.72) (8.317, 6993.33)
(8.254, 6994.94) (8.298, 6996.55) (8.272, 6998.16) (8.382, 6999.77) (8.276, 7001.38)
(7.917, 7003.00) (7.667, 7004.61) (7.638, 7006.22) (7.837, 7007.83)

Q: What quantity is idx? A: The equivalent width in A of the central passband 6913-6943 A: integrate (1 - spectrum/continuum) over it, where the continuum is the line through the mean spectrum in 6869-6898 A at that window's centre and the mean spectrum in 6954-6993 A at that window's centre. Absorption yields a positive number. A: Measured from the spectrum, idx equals 1.1 A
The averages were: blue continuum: 8.01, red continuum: 8.2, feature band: 7.81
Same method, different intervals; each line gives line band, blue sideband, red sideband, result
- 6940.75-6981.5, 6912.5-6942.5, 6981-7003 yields -0.50 A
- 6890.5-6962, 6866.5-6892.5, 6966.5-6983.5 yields 0.32 A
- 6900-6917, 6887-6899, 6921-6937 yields -0.91 A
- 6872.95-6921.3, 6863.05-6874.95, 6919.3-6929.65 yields -2.00 A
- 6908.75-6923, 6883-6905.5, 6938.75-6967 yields 0.03 A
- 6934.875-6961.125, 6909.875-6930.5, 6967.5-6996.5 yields 0.23 A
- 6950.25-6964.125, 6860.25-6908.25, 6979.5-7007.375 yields -0.34 A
